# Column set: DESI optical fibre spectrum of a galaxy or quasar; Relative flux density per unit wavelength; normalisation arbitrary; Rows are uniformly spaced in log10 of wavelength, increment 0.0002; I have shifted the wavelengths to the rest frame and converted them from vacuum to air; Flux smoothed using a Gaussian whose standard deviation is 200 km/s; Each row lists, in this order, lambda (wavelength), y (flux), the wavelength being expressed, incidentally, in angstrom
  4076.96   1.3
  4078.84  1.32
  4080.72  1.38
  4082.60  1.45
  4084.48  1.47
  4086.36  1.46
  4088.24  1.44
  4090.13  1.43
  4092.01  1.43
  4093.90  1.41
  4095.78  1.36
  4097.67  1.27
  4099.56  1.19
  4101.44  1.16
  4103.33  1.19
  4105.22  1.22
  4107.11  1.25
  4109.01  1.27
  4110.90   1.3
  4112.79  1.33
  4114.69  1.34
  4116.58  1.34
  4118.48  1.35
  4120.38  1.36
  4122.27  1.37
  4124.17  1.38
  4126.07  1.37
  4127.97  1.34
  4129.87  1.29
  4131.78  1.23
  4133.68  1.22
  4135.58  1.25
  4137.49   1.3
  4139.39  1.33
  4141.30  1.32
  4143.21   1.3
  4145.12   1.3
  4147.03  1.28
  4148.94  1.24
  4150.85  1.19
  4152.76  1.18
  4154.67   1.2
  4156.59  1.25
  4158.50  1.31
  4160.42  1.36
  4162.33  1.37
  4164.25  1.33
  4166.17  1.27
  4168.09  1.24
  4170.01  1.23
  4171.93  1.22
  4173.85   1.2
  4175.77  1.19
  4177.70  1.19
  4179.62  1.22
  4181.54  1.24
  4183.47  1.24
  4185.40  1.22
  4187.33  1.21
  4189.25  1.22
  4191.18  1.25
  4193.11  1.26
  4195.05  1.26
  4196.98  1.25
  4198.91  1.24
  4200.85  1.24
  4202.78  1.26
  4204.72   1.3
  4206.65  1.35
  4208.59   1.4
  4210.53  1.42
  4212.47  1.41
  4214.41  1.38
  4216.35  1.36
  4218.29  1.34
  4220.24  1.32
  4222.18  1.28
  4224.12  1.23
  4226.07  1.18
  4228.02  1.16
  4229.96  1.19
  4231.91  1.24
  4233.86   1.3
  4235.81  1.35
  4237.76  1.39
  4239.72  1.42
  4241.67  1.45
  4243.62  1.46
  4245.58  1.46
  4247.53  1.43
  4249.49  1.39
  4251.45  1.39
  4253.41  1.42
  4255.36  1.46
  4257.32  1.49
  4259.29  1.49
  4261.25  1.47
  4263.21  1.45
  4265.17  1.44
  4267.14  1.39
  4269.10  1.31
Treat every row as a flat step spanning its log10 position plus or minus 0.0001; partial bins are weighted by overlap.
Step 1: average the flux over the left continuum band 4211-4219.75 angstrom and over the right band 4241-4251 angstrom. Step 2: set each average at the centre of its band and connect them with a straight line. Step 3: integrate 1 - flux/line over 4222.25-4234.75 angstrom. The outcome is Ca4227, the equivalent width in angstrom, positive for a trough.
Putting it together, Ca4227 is 1.6 angstrom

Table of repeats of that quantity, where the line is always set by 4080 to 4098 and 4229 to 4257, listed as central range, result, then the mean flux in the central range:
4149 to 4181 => 3.5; 1.25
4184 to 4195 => 1.3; 1.23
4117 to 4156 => 3.2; 1.29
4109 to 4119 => 0.6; 1.33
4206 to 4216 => 0.0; 1.39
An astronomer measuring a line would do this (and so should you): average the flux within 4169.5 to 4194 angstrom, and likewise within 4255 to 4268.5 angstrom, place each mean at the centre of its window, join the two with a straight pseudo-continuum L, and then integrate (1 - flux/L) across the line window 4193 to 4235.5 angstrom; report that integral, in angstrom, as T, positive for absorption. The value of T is 0.7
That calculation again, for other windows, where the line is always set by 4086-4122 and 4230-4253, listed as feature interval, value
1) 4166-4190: 2.3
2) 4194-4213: 0.7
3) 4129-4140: 0.5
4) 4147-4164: 1.0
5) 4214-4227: 0.7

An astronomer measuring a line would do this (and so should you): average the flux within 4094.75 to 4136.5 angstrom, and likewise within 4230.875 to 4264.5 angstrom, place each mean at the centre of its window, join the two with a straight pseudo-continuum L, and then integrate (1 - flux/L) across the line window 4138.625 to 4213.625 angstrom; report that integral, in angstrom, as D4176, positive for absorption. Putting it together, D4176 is 4.4 angstrom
